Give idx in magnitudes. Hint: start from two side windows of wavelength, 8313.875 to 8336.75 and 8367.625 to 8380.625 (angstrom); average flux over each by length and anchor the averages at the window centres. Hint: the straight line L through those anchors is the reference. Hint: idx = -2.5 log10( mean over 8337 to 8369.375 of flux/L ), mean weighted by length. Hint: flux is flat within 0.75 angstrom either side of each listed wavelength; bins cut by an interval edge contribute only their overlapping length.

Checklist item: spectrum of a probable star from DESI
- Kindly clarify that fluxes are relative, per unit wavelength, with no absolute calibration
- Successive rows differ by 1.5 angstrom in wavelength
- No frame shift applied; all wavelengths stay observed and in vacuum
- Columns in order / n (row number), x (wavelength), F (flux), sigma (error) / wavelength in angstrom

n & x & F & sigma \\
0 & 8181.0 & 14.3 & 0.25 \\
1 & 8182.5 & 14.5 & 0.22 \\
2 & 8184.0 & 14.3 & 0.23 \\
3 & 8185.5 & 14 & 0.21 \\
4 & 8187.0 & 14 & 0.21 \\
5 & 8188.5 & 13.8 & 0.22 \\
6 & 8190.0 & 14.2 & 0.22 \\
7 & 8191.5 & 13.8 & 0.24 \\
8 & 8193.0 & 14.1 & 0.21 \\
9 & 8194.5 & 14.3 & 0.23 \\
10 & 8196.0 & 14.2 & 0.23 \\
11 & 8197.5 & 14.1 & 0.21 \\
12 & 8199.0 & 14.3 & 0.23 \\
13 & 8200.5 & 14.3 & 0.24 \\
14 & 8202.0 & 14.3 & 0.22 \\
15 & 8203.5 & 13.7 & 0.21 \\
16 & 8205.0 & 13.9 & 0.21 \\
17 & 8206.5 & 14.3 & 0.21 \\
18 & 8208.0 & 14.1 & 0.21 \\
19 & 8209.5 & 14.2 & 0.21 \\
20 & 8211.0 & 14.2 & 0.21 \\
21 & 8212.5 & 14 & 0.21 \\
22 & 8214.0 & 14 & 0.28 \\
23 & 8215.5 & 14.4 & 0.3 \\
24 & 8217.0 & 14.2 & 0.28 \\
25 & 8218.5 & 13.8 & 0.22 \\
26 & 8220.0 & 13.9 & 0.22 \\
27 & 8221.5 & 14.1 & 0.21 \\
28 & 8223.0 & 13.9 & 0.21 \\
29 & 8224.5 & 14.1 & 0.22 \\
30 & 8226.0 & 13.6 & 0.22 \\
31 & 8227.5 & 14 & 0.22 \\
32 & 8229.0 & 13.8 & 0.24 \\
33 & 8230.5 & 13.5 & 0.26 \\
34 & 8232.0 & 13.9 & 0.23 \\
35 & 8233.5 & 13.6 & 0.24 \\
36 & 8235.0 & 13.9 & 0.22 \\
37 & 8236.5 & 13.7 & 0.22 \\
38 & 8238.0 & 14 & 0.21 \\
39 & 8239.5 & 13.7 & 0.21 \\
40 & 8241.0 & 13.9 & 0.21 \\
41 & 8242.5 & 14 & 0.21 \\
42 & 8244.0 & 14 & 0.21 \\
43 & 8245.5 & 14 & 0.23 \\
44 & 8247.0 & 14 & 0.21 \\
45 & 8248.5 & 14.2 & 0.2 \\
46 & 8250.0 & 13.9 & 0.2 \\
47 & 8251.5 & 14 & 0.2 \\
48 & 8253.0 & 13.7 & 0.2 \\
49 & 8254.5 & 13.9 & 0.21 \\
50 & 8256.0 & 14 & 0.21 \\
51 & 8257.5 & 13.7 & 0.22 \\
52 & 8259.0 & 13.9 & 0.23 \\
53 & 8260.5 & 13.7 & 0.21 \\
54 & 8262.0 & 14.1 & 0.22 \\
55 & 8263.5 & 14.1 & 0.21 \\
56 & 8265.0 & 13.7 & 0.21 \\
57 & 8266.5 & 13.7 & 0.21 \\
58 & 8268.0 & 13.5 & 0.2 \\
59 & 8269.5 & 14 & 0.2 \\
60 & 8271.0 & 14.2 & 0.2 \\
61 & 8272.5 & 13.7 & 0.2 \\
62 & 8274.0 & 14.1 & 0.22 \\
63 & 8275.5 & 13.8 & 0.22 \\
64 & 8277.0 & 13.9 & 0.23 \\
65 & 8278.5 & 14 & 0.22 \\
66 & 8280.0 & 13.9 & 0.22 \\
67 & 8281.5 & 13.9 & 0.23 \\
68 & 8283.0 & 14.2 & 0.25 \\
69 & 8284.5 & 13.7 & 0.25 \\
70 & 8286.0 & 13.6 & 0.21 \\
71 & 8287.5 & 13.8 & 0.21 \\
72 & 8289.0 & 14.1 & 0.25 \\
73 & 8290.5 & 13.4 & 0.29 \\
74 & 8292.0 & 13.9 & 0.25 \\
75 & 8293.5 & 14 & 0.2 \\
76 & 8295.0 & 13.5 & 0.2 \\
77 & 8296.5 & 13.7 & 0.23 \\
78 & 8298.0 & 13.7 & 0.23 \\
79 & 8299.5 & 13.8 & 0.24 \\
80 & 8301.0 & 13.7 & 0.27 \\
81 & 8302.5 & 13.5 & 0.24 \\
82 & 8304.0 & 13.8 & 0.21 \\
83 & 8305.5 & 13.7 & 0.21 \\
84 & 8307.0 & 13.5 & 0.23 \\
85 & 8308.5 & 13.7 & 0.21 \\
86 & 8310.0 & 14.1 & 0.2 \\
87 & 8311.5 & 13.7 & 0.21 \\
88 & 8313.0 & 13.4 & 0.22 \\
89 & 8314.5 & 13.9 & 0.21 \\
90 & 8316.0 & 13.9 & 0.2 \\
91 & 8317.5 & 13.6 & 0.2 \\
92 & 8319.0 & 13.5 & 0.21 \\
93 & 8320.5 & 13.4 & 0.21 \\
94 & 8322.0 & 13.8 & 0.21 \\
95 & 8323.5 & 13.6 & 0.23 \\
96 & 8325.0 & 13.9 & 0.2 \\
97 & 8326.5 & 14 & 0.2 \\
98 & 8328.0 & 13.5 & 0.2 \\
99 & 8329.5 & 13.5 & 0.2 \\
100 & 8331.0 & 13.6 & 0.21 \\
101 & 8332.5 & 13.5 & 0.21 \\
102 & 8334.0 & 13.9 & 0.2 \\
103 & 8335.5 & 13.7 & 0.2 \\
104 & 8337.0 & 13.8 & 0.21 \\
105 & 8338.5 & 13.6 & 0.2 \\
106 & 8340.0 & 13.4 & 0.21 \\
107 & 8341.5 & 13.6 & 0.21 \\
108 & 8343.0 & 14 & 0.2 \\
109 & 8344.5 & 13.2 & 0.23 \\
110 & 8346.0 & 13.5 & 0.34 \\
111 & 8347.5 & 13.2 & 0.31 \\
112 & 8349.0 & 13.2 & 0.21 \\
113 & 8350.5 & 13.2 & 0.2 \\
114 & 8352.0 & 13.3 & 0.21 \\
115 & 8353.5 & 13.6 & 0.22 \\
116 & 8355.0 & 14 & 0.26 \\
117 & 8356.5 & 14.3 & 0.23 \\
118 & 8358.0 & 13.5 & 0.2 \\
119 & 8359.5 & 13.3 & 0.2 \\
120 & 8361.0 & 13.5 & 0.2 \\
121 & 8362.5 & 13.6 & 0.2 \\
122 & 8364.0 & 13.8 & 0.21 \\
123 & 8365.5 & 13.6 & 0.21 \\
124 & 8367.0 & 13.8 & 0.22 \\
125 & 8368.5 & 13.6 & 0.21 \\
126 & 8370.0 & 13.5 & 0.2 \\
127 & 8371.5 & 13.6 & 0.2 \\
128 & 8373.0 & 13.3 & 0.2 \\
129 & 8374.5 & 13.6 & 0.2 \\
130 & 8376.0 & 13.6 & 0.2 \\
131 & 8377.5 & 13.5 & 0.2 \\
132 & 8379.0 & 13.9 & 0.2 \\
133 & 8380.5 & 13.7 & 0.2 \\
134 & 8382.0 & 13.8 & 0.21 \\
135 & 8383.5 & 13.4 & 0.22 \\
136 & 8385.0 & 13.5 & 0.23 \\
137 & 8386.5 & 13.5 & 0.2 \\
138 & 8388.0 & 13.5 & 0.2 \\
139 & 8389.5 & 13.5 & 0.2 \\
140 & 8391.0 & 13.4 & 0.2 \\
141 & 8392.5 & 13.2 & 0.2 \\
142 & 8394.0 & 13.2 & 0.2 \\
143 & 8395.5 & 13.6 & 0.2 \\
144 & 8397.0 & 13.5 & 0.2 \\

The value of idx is 0.00 mag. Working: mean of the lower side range 13.7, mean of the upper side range 13.6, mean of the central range 13.6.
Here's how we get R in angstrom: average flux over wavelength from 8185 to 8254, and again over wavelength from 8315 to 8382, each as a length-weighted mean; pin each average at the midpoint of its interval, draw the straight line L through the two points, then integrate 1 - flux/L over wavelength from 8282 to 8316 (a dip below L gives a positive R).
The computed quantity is 0.0 angstrom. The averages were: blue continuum 14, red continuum 13.6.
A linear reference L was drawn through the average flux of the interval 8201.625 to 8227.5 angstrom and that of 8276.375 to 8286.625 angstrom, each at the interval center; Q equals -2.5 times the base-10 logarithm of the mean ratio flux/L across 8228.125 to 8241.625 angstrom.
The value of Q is 0.017 mag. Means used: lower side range 14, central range 13.8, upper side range 13.9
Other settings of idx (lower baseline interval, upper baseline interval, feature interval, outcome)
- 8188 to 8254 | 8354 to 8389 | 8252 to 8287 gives 0.00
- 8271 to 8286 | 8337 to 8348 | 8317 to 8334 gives 0.00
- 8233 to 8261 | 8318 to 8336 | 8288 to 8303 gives 0.00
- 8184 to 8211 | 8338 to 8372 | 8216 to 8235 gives 0.01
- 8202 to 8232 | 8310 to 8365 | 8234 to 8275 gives 0.00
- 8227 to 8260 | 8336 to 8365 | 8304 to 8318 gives 0.00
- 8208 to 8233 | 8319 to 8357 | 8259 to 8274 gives 0.00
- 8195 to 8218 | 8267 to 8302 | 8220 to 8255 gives 0.01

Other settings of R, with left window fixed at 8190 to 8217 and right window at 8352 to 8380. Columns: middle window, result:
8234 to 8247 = 0.11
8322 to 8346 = 0.14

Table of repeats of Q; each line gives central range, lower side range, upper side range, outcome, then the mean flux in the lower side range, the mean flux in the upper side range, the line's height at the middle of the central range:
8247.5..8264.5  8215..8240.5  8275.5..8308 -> -0.01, 13.9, 13.8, 13.8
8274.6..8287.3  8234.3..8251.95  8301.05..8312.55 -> -0.01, 13.9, 13.7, 13.8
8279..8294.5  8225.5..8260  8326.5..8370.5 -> -0.01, 13.9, 13.6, 13.7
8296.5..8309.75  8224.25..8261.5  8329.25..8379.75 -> 0.00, 13.9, 13.6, 13.7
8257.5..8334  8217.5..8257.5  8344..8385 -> 0.00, 13.9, 13.6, 13.7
